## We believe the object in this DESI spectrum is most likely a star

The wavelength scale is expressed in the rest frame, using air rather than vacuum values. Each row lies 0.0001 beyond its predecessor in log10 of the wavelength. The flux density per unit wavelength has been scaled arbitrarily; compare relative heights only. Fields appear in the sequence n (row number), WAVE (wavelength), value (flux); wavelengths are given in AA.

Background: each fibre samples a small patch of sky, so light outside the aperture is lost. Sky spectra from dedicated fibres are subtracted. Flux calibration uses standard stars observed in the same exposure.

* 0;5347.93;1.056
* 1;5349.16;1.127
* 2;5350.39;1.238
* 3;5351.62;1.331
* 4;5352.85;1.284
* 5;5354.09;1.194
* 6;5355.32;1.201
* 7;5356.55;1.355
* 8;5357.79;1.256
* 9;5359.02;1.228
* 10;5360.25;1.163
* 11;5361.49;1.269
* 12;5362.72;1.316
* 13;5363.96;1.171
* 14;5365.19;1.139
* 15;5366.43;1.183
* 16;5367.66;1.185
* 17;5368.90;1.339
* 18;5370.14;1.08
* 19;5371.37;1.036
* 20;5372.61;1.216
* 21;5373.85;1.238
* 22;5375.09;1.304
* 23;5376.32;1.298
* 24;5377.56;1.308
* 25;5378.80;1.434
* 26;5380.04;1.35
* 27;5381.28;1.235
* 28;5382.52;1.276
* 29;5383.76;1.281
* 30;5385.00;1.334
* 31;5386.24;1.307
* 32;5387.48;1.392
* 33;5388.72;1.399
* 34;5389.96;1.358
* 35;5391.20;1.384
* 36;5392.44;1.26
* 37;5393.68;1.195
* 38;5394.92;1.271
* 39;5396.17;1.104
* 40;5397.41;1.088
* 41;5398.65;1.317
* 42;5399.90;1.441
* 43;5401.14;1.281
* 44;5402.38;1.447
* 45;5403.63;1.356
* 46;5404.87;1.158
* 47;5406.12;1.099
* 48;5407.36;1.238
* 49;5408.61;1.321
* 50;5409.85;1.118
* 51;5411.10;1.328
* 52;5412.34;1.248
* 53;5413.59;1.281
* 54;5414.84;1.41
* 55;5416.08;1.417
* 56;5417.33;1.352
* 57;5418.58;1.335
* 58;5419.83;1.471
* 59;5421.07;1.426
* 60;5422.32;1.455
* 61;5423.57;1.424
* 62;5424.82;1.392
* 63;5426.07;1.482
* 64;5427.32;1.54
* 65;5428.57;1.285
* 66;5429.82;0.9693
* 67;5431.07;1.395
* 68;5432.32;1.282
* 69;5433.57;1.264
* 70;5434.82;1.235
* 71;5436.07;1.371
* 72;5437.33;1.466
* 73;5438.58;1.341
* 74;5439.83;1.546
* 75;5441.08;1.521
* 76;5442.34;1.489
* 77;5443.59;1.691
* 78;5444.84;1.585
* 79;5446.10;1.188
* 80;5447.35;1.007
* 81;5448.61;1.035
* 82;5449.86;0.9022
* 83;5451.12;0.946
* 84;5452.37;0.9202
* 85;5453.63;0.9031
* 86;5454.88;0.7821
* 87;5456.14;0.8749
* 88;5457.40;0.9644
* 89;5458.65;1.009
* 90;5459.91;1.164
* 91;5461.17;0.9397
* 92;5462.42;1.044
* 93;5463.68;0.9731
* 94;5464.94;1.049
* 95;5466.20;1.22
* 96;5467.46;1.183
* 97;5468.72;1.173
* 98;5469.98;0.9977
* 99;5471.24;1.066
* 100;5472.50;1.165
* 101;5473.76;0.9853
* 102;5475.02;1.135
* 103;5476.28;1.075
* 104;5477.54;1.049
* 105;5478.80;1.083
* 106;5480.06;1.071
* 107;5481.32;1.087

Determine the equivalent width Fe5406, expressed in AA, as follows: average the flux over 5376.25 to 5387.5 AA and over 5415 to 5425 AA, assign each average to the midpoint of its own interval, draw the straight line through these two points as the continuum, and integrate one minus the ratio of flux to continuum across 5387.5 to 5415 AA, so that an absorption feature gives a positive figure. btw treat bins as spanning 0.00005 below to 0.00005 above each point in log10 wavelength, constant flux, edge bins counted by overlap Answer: 1.7 AA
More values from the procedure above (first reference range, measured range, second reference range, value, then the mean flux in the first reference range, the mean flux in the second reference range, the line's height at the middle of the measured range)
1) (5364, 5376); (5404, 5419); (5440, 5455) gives -1.1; 1.19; 1.19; 1.19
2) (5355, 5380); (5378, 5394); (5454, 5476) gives -1.7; 1.24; 1.04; 1.2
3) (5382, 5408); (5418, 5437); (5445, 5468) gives -3.5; 1.29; 1.02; 1.14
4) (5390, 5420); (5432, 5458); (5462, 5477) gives -0.8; 1.29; 1.09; 1.16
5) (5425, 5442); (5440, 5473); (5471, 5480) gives 2.7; 1.36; 1.08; 1.21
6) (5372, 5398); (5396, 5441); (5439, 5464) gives -4.6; 1.29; 1.13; 1.21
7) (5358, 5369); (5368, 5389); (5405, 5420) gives -0.7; 1.22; 1.29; 1.24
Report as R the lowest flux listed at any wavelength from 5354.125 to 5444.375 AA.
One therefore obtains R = 0.9693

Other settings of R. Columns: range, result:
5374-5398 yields 1.088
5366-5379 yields 1.036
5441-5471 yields 0.7821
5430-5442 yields 1.235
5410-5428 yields 1.248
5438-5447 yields 1.188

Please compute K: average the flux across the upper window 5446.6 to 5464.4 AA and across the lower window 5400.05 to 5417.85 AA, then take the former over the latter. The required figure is 0.75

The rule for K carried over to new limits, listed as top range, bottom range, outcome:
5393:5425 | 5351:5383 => 1.05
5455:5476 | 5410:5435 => 0.78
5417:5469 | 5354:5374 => 1.01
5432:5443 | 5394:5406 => 1.10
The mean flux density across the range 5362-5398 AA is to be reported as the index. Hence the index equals 1.26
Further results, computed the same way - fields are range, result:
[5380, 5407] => 1.29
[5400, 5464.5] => 1.25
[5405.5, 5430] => 1.34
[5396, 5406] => 1.27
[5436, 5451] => 1.33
